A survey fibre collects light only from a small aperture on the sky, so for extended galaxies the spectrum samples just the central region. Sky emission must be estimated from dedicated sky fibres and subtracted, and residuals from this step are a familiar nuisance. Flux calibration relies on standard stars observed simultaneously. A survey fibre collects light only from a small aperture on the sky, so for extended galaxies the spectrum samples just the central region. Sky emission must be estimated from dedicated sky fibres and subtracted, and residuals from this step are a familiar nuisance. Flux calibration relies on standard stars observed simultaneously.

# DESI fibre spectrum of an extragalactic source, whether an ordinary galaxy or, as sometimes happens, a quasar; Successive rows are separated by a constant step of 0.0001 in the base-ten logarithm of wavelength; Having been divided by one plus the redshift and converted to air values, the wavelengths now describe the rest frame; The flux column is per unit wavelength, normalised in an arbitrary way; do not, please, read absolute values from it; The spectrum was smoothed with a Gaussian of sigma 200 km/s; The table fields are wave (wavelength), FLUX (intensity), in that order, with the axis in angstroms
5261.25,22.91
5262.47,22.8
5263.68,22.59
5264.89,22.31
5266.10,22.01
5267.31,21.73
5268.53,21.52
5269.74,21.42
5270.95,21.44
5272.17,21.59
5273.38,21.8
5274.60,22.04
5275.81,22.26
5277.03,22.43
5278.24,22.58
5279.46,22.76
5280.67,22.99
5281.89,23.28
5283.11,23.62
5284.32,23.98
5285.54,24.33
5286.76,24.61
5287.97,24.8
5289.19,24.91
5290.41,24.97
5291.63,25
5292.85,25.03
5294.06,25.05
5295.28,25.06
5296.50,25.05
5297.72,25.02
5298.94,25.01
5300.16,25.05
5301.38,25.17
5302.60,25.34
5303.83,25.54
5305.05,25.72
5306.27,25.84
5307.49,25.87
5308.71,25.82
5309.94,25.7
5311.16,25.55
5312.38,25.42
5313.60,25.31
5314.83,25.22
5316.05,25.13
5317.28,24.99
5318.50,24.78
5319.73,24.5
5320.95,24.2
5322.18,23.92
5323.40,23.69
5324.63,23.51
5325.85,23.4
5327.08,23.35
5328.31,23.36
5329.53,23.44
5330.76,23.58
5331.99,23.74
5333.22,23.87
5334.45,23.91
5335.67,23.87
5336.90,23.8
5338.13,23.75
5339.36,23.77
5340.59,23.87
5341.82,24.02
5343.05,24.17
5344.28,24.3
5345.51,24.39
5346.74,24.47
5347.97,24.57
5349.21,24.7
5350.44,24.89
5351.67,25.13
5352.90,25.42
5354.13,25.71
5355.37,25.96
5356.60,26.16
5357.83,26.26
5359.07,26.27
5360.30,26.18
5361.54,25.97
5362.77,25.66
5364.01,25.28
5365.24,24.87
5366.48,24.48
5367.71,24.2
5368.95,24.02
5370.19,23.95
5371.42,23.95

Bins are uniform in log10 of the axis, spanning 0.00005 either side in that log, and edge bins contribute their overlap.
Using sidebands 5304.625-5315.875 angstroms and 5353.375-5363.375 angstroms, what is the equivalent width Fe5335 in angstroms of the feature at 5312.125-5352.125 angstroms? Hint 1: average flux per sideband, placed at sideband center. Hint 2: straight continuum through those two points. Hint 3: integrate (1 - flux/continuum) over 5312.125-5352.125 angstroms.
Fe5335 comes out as 2.5 angstroms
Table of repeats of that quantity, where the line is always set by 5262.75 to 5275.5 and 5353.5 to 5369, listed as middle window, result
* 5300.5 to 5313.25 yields -1.2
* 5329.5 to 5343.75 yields 0.4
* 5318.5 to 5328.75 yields 0.1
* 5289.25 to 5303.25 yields -1.3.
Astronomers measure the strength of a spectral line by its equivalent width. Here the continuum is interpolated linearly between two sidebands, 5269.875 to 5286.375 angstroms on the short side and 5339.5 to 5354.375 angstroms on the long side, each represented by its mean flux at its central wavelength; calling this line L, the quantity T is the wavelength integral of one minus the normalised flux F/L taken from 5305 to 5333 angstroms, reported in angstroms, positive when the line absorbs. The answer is -0.9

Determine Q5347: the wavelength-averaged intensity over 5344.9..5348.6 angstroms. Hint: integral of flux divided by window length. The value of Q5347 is 24.4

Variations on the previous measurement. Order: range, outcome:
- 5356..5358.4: 26.2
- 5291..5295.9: 25.1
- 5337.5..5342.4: 23.8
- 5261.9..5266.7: 22.5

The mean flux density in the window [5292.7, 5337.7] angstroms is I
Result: 24.7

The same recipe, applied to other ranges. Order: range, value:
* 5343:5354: 24.8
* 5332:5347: 24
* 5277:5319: 24.8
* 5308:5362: 24.6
